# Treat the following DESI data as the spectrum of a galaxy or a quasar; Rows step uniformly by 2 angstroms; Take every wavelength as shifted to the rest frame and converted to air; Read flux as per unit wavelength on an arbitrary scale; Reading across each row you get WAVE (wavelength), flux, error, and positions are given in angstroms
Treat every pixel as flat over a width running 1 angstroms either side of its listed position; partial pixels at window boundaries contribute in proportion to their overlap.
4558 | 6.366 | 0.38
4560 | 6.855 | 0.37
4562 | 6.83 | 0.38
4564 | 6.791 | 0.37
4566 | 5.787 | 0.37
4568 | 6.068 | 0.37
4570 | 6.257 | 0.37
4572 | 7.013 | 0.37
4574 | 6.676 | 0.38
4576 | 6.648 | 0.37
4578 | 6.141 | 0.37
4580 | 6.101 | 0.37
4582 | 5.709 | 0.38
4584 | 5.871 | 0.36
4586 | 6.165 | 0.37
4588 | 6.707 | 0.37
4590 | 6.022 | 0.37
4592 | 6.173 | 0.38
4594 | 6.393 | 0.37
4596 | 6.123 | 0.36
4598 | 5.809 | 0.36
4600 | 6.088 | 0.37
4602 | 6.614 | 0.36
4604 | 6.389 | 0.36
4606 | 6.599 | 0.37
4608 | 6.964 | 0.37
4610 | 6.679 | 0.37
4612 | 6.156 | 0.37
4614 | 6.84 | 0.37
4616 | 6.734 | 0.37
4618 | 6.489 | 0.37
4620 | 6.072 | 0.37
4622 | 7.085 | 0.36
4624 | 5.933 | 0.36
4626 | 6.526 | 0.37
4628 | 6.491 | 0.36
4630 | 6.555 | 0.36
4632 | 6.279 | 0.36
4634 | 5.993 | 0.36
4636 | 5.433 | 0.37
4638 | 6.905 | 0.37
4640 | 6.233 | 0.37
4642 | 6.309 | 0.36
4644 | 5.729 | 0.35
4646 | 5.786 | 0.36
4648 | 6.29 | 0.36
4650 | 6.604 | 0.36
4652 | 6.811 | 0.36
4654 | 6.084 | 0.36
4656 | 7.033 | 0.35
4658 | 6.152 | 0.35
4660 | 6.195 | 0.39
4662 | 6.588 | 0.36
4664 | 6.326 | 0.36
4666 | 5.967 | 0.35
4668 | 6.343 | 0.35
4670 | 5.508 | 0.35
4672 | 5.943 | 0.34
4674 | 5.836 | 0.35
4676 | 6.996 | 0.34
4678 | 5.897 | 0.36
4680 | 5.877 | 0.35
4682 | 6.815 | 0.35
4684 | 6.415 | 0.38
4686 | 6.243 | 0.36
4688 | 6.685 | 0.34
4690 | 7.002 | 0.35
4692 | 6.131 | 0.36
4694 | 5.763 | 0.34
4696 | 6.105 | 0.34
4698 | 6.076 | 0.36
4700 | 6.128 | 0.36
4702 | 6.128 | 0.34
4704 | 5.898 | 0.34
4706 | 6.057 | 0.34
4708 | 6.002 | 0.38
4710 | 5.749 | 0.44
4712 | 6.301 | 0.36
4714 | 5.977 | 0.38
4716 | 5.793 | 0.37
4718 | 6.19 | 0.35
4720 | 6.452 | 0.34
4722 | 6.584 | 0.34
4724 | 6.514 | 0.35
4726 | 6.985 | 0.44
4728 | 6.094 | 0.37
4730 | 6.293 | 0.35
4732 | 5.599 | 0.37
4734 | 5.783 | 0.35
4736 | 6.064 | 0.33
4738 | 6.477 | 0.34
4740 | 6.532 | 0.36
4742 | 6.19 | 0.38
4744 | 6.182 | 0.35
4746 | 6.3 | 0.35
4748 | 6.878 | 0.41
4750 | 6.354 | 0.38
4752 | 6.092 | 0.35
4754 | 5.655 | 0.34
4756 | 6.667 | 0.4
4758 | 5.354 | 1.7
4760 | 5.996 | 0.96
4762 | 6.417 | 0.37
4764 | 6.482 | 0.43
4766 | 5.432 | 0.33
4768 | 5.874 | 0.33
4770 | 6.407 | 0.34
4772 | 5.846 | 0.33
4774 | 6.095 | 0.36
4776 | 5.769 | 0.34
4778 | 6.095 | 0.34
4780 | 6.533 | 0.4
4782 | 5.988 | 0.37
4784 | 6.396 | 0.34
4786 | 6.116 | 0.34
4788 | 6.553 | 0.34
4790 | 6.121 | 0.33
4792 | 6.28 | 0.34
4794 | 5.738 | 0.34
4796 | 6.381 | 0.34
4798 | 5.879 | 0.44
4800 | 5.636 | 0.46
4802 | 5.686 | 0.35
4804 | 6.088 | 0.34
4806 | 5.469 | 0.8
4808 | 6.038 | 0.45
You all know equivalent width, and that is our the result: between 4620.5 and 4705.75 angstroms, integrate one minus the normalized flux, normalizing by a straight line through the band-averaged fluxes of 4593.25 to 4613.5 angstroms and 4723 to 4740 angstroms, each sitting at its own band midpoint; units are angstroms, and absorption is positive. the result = 0.8 angstroms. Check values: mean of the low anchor 6.39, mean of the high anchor 6.24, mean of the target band 6.26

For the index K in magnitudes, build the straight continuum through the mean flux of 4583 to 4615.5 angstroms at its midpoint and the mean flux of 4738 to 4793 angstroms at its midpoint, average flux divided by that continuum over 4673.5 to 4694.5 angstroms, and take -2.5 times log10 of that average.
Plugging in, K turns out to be -0.02 mag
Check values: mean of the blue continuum 6.36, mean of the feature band 6.36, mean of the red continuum 6.18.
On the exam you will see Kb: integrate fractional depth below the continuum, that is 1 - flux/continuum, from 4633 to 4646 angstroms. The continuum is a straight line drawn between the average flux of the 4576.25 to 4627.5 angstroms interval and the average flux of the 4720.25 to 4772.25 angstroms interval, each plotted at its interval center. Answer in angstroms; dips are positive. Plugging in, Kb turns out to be 0.47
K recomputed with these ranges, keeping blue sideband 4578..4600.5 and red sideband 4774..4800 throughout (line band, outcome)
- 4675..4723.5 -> -0.02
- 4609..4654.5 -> -0.04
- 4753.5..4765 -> 0.00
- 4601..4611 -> -0.09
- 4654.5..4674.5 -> -0.01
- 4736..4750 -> -0.05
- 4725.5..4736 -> 0.00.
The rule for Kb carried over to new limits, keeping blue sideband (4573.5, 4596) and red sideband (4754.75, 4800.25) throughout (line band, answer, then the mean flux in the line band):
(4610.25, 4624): -0.72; 6.52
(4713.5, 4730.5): -0.55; 6.33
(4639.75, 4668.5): -0.57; 6.3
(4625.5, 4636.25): -0.11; 6.25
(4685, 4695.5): -0.34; 6.35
